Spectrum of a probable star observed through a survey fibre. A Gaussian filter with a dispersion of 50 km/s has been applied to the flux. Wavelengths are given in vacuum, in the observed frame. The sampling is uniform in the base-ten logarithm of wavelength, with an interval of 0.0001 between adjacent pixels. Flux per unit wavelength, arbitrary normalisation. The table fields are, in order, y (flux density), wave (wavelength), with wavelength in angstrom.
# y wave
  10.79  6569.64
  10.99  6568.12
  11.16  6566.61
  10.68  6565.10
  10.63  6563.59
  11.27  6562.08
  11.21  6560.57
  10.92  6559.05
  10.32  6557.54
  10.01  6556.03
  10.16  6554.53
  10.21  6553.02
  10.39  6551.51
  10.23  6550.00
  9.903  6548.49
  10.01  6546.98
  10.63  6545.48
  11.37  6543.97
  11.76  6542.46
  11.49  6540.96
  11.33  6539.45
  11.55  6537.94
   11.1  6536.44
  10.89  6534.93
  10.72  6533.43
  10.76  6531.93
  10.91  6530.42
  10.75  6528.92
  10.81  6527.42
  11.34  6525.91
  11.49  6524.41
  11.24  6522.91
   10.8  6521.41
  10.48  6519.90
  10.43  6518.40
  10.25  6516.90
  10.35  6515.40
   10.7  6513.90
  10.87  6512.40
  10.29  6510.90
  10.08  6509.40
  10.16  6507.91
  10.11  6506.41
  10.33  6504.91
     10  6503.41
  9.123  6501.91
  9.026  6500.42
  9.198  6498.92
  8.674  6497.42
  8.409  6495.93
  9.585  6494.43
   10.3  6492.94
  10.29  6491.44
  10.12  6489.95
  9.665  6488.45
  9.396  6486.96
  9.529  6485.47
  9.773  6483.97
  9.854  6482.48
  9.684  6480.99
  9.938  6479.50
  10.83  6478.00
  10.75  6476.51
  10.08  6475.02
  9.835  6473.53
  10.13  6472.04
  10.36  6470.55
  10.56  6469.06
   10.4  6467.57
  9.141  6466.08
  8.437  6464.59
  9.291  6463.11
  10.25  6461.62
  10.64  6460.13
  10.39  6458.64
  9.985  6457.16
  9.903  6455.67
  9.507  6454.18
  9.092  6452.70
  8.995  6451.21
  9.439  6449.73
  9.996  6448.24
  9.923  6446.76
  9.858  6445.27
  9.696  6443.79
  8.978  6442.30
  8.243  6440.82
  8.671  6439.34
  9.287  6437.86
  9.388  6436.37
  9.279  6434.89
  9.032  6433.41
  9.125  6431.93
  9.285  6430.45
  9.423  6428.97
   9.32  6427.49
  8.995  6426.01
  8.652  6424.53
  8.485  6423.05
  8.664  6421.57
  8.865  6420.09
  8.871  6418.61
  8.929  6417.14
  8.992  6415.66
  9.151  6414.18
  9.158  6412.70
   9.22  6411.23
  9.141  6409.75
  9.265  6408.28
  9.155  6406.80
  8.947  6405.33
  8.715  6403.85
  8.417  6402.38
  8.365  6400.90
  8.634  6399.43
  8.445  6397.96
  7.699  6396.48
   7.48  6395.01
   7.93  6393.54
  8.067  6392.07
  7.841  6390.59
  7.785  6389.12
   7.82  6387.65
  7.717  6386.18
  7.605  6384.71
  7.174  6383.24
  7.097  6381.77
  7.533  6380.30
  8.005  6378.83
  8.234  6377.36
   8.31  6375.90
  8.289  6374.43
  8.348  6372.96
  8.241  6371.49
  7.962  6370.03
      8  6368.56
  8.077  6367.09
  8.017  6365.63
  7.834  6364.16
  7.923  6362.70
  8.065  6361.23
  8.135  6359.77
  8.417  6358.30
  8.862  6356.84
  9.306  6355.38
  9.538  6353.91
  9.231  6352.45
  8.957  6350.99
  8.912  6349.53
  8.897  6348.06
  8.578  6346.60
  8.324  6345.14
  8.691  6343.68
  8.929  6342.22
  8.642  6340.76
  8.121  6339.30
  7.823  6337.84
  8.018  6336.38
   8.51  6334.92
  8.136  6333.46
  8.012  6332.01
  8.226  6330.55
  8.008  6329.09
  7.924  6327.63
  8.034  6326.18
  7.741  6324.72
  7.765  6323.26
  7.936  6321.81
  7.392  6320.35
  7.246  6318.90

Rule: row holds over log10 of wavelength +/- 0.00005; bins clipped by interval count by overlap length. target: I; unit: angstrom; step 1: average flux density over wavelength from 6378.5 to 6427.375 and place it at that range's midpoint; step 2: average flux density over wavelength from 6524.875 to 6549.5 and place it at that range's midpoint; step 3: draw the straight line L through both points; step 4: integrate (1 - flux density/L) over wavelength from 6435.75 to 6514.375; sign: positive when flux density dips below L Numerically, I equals 0.1 angstrom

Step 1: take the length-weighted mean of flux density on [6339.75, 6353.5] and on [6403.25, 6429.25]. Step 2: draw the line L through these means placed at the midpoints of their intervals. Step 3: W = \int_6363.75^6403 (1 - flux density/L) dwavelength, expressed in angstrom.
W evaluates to 4.1 angstrom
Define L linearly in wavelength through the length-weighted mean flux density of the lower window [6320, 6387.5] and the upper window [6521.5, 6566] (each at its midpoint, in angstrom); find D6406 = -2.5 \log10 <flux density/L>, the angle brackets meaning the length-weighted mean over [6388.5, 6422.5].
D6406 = 0.04 mag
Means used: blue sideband 8.21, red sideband 10.8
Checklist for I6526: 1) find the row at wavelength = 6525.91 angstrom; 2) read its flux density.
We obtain 11.34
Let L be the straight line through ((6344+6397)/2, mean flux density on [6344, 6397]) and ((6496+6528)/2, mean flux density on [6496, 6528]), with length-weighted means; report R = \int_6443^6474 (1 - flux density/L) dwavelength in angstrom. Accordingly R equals -1.1 angstrom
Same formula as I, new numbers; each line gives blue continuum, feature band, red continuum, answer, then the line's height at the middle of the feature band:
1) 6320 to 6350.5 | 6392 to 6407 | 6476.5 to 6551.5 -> 1.10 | 8.99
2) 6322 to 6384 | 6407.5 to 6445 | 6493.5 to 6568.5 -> 0.50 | 9.18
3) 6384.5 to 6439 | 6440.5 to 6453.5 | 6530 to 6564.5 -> -0.23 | 9.23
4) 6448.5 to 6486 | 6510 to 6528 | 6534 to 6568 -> -0.53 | 10.4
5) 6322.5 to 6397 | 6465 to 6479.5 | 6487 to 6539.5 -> -0.63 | 9.75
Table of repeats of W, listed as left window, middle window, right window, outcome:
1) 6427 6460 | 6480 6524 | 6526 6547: 2.04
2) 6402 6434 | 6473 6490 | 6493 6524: -0.40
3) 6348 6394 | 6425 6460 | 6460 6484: 0.23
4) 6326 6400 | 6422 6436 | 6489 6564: 0.07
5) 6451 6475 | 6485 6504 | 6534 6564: 1.30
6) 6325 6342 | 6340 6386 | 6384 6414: -0.37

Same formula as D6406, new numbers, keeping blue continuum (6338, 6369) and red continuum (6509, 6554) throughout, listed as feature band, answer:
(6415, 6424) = 0.07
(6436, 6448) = 0.04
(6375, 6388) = 0.15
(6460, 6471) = 0.01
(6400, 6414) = 0.03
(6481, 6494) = 0.04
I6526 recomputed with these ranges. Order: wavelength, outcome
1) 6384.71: 7.605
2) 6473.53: 9.835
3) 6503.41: 10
